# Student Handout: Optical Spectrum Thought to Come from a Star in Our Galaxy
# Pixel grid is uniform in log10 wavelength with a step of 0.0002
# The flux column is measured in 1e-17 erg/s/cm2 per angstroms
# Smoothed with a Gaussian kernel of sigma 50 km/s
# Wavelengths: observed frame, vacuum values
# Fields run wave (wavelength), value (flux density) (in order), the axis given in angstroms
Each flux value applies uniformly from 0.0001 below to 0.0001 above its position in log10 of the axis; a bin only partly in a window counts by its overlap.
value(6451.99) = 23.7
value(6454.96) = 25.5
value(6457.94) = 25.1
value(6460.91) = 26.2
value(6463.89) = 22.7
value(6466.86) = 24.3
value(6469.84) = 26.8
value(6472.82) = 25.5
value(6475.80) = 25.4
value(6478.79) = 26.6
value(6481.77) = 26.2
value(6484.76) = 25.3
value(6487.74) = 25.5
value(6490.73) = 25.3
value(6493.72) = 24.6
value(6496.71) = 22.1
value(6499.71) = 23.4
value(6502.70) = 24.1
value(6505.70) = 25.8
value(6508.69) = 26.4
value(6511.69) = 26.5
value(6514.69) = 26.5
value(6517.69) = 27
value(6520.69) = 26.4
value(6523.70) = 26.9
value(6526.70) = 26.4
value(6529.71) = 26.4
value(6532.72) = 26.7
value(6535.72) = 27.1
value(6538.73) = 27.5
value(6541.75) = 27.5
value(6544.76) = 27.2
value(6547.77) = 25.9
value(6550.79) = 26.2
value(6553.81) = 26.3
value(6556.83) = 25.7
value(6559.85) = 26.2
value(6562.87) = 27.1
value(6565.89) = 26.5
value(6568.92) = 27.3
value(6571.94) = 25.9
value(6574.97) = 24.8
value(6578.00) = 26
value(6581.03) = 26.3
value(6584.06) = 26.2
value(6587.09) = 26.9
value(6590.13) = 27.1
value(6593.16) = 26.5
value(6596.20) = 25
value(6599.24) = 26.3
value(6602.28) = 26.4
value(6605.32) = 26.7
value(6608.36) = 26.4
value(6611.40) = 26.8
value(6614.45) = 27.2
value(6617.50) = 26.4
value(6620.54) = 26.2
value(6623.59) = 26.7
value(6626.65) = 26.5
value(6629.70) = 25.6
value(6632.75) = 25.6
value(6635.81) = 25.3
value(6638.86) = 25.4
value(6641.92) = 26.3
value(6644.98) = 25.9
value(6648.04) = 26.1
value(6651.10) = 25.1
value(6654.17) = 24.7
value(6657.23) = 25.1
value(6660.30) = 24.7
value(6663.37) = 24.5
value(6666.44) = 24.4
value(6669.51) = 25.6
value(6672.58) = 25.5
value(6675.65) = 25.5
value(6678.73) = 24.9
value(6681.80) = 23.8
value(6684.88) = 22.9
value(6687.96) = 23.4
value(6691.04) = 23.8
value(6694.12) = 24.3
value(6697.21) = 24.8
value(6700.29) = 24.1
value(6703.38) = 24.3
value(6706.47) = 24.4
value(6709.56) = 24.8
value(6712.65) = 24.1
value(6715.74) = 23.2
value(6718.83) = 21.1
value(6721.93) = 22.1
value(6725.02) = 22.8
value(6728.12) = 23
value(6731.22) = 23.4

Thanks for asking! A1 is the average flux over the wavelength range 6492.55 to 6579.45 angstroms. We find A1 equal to 26.1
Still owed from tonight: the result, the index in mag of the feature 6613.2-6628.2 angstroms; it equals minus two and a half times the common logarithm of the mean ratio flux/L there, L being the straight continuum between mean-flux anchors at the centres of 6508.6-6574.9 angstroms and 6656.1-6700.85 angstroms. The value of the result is -0.05 mag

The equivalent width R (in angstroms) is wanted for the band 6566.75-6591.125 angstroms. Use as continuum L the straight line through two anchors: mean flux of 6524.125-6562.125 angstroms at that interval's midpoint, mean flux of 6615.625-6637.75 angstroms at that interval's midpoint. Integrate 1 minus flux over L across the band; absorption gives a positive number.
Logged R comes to 0.1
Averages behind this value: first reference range 26.6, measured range 26.3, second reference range 26.1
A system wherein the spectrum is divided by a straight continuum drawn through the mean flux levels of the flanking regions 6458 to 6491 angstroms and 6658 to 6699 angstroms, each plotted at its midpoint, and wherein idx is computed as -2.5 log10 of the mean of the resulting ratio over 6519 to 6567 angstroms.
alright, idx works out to -0.06 mag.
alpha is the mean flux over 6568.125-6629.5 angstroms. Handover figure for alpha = 26.4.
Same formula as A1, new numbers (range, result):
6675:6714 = 24.2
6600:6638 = 26.3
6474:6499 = 25.1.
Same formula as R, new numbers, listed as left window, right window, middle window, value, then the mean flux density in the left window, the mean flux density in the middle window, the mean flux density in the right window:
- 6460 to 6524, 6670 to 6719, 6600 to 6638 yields -2.6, 25.4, 26.3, 24.2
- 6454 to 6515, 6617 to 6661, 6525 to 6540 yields -0.9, 25.2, 26.8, 25.7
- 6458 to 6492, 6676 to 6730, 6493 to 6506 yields 0.7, 25.4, 23.8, 23.7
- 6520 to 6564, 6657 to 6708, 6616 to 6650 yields -1.0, 26.6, 26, 24.5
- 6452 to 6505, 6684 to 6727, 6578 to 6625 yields -4.4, 24.9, 26.5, 23.6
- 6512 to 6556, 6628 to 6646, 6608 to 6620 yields -0.4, 26.7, 26.7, 25.7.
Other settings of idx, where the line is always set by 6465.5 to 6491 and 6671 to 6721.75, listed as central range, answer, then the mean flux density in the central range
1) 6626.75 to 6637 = -0.05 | 25.6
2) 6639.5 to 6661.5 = -0.05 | 25.4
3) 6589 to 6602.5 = -0.06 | 26.2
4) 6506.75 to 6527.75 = -0.05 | 26.6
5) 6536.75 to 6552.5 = -0.07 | 26.8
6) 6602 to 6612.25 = -0.08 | 26.6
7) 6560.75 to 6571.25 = -0.08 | 26.9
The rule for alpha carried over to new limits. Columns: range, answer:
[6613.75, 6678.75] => 25.6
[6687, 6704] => 24.1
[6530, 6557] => 26.7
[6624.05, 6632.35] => 26.1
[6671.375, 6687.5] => 24.4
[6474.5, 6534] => 25.7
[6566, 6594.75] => 26.3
